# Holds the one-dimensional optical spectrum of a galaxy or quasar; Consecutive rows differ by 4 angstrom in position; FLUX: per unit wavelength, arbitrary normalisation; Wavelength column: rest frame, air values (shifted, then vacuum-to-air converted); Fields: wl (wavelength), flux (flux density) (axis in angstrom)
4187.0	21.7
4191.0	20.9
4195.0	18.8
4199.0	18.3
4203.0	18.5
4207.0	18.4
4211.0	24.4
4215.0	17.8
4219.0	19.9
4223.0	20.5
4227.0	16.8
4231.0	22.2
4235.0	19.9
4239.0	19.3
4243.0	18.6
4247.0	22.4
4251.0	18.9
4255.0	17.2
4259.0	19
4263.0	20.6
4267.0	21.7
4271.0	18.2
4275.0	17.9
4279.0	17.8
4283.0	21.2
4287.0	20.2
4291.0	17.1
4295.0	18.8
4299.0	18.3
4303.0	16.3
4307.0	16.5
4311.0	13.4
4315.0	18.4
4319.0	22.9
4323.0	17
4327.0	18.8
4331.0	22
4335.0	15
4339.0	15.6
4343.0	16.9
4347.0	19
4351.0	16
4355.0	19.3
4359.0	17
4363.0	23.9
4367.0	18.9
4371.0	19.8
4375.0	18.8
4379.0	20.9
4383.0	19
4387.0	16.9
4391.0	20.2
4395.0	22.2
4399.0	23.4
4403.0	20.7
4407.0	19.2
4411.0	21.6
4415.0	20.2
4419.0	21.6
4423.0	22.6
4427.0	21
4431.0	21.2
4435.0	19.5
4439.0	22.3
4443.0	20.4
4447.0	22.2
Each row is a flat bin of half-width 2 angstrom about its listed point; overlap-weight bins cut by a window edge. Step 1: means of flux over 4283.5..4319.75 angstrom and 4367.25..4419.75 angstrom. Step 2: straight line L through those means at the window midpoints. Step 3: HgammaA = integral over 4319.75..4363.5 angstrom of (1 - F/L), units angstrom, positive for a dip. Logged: 1.8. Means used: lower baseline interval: 18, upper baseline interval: 20.3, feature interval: 18.2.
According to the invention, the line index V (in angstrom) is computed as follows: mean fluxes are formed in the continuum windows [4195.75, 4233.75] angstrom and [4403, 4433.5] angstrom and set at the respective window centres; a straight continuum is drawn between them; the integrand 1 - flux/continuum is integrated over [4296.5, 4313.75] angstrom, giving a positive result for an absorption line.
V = 3.4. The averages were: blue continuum 19.6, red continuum 21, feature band 16.3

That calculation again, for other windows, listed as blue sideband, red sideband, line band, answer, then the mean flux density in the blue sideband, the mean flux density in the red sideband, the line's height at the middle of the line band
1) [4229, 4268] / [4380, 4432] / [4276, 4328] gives 5.20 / 19.9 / 20.7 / 20.2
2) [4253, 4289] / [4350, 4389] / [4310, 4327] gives 0.82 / 19.3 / 19.1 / 19.2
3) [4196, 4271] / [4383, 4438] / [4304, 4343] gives 4.93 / 19.6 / 20.8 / 20.2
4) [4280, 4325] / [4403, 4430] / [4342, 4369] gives 1.01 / 18.2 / 21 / 19.5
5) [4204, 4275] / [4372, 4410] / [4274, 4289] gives 0.34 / 19.7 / 20.2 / 19.8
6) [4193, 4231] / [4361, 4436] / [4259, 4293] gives 0.88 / 19.4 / 20.6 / 19.8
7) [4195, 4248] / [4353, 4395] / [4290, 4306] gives 1.67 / 19.7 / 19.6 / 19.6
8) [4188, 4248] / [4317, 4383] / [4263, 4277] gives -0.03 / 19.8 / 18.9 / 19.4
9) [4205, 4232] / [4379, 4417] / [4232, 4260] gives 0.77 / 19.9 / 20.4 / 20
